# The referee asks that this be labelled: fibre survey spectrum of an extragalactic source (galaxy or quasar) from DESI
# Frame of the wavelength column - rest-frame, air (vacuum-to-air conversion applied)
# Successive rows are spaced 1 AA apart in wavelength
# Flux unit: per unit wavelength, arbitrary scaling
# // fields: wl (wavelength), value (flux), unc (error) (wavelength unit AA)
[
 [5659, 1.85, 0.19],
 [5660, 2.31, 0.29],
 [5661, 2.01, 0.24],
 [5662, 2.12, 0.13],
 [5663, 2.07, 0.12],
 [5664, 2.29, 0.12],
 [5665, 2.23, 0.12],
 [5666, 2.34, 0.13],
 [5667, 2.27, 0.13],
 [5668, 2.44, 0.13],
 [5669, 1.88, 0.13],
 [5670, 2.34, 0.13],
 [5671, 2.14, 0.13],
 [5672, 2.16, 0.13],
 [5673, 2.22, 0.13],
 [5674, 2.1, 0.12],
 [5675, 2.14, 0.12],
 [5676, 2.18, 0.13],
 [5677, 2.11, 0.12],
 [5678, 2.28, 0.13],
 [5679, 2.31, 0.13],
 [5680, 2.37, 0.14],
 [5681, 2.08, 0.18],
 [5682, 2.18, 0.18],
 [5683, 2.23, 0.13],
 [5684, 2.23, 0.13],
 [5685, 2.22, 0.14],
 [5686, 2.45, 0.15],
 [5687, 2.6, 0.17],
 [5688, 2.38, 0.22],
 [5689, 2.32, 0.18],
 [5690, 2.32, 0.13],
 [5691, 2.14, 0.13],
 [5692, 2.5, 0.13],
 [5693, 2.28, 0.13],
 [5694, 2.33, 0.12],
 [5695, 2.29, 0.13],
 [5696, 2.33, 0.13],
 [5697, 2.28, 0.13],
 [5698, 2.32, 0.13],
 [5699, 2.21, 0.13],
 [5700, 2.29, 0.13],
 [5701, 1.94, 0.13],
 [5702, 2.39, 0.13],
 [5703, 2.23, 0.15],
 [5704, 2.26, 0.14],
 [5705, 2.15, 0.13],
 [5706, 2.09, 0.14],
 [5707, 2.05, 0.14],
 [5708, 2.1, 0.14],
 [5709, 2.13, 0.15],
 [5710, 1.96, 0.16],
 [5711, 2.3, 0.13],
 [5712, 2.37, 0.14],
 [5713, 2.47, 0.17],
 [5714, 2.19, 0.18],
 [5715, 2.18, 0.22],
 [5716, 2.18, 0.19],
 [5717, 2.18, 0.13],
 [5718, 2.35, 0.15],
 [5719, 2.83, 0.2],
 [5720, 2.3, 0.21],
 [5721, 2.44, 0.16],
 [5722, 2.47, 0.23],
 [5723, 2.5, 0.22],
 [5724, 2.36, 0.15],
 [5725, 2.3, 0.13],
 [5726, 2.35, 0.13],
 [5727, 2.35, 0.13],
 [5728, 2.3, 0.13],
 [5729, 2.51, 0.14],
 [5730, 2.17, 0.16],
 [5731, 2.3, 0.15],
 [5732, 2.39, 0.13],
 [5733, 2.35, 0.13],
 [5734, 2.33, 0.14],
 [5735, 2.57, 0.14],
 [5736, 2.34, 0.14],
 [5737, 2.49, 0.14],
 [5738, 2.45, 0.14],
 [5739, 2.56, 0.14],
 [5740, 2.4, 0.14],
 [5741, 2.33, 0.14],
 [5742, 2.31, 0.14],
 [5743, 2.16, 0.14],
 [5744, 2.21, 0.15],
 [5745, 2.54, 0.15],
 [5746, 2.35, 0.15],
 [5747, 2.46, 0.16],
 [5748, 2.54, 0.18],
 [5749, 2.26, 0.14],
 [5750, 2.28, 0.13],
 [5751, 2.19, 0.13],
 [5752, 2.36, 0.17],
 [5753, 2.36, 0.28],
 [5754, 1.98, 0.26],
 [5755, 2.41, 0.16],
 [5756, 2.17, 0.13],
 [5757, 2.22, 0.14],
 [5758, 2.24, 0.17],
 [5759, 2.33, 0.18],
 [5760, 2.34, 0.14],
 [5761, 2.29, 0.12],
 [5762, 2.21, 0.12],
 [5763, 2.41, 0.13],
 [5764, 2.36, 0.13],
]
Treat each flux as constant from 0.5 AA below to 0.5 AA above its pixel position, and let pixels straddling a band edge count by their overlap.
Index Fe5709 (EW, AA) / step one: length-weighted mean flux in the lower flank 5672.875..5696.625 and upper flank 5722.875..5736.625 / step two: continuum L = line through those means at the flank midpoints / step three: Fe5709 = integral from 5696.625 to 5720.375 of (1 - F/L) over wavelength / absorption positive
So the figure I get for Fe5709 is 0.8 AA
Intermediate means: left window 2.28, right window 2.36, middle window 2.24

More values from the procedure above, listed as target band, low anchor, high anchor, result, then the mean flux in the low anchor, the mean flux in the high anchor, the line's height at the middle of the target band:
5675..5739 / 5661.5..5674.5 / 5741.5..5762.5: -1.6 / 2.2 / 2.3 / 2.24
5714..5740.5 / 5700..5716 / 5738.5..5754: -1.3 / 2.19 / 2.34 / 2.27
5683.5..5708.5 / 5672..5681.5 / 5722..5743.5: -0.1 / 2.2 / 2.37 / 2.26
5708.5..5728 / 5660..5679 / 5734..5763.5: -0.4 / 2.19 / 2.34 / 2.28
